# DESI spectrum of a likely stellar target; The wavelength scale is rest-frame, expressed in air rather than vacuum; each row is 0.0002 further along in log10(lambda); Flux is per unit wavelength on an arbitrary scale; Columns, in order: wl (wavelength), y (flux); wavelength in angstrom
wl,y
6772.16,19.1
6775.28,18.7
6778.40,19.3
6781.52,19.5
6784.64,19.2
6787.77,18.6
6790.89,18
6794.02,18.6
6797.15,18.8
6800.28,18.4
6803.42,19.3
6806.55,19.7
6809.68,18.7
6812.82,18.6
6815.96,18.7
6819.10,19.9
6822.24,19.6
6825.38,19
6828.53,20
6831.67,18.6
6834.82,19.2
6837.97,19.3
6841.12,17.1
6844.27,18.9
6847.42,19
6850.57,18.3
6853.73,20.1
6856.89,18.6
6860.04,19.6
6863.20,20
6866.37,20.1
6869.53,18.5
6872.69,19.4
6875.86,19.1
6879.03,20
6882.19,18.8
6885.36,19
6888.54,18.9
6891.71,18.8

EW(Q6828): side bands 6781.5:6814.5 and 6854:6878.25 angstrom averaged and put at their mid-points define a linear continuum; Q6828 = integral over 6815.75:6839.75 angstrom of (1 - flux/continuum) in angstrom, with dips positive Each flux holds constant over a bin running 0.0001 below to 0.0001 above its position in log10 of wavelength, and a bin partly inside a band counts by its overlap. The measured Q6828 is -0.3 angstrom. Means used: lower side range 18.8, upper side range 19.4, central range 19.3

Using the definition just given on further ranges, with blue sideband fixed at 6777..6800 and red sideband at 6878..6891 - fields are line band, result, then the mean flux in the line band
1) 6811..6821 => -0.1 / 19.1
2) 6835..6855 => 0.2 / 18.8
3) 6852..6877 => -0.5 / 19.4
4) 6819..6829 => -0.3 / 19.5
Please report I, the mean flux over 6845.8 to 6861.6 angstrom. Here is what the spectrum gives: 19.1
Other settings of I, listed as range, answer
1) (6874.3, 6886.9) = 19.2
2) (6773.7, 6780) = 19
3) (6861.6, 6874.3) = 19.5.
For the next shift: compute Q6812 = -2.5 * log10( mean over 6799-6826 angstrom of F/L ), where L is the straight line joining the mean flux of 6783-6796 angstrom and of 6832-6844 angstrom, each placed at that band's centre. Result -0.030 mag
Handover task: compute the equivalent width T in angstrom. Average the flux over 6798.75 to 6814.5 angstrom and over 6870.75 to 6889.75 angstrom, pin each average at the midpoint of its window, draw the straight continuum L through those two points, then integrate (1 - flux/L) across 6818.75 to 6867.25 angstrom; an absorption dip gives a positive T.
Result -0.29 angstrom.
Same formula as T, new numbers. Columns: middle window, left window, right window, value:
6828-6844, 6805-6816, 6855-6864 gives 0.34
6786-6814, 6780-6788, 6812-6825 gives 0.65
